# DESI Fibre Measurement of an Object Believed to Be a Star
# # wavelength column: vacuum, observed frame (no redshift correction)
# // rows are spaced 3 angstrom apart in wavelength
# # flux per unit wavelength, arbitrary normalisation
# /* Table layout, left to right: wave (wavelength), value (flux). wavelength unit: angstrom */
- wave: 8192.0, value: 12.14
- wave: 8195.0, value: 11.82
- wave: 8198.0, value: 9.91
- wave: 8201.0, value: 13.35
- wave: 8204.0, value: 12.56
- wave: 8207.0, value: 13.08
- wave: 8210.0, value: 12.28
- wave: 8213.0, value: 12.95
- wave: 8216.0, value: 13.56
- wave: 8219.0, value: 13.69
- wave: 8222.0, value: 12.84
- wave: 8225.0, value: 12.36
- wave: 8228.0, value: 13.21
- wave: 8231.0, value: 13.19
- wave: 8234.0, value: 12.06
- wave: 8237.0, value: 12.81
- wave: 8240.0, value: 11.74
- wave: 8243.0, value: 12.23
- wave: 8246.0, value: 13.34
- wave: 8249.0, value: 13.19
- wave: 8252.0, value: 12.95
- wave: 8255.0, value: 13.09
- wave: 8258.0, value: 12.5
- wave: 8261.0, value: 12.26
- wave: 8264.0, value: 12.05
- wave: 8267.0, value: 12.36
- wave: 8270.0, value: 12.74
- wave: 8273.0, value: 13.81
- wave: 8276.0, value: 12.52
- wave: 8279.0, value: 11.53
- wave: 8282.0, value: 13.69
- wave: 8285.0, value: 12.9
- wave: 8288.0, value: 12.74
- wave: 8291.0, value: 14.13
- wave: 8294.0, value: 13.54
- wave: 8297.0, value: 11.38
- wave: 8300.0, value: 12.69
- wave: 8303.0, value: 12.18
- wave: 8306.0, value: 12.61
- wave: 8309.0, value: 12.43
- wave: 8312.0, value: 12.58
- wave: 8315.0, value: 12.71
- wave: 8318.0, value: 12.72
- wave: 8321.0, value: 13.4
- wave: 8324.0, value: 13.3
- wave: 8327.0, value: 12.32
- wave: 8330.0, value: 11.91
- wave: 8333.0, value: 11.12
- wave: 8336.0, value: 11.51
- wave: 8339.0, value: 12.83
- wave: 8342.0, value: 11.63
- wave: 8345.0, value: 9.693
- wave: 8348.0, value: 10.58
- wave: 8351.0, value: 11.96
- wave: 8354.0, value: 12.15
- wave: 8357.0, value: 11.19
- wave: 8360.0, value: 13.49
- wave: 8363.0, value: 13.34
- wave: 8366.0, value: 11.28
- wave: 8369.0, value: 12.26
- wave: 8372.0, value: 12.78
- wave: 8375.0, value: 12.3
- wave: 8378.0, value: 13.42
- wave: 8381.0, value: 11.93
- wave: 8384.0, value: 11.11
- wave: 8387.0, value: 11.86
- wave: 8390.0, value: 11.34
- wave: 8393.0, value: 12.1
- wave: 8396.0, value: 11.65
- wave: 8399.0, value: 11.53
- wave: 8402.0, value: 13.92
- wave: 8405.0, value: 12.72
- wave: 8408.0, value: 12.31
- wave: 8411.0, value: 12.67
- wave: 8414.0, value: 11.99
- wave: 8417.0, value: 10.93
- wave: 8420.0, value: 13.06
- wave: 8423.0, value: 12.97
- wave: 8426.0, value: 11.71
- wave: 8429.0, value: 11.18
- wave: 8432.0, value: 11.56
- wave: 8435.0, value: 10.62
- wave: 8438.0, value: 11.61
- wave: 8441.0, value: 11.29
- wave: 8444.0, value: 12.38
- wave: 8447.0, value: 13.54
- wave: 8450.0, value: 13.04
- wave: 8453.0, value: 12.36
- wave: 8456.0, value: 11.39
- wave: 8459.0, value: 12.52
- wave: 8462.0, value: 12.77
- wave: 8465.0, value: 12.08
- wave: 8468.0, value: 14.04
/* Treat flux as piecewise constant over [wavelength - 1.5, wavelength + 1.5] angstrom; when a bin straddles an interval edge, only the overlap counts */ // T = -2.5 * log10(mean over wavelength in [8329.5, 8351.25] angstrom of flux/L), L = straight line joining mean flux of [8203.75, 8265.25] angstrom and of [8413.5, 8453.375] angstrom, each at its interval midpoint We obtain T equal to 0.093 mag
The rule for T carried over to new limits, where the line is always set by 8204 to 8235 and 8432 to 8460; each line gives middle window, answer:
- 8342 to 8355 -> 0.120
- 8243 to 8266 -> 0.005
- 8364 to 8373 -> 0.018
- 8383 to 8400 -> 0.058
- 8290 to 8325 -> -0.017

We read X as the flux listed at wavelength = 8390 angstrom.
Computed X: 11.34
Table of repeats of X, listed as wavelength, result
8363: 13.34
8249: 13.19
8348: 10.58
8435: 10.62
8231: 13.19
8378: 13.42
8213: 12.95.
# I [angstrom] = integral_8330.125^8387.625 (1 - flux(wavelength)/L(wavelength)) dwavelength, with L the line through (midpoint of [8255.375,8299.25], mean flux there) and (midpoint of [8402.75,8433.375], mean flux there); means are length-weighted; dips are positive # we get 2.2 angstrom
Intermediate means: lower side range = 12.7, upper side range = 12.2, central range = 11.9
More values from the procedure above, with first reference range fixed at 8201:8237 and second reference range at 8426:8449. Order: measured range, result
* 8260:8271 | 0.28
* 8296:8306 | 0.22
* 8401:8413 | -0.90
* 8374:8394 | 0.08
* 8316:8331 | -0.48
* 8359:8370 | -0.38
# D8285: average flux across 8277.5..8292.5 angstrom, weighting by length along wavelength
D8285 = 13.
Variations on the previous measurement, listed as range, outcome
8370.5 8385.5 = 12.3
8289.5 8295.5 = 13.8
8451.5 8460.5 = 12.1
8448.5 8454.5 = 12.7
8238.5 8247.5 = 12.4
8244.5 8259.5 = 13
